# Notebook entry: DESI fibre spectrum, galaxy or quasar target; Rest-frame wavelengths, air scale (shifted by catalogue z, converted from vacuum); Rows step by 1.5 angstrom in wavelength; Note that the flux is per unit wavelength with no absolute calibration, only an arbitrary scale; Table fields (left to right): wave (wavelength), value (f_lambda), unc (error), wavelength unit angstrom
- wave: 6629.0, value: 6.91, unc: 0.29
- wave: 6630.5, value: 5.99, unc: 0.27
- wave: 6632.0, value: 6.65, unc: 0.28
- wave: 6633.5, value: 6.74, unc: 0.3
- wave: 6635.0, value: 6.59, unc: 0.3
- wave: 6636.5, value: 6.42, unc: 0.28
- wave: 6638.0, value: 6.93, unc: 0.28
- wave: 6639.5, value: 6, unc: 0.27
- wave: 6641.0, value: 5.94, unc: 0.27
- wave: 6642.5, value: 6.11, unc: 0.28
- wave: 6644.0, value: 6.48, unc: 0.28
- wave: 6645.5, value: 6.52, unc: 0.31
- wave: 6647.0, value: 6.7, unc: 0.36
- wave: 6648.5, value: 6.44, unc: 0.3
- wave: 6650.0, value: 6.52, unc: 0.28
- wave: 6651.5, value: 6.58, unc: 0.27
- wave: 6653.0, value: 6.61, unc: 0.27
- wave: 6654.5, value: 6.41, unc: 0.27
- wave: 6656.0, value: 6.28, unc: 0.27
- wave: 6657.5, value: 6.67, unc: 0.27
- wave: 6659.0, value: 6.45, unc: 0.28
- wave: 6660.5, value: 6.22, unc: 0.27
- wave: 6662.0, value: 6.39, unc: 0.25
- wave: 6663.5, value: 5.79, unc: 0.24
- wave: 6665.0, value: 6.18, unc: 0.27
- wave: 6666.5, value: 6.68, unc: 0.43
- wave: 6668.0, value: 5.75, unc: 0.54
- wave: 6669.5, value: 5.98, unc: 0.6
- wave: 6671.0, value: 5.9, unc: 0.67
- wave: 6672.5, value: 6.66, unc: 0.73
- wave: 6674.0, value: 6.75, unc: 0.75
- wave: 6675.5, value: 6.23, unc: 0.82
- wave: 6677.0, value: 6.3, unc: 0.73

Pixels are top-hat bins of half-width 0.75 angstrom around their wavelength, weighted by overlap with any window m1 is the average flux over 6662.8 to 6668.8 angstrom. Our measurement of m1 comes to 6.1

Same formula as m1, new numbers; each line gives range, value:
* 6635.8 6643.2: 6.28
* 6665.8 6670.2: 6.13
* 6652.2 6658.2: 6.49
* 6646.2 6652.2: 6.56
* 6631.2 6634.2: 6.68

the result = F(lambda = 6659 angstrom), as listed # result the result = 6.45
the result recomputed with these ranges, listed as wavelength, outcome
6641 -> 5.94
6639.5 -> 6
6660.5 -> 6.22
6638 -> 6.93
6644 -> 6.48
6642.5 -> 6.11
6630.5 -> 5.99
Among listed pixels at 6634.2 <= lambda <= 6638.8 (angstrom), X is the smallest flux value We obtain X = 6.42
